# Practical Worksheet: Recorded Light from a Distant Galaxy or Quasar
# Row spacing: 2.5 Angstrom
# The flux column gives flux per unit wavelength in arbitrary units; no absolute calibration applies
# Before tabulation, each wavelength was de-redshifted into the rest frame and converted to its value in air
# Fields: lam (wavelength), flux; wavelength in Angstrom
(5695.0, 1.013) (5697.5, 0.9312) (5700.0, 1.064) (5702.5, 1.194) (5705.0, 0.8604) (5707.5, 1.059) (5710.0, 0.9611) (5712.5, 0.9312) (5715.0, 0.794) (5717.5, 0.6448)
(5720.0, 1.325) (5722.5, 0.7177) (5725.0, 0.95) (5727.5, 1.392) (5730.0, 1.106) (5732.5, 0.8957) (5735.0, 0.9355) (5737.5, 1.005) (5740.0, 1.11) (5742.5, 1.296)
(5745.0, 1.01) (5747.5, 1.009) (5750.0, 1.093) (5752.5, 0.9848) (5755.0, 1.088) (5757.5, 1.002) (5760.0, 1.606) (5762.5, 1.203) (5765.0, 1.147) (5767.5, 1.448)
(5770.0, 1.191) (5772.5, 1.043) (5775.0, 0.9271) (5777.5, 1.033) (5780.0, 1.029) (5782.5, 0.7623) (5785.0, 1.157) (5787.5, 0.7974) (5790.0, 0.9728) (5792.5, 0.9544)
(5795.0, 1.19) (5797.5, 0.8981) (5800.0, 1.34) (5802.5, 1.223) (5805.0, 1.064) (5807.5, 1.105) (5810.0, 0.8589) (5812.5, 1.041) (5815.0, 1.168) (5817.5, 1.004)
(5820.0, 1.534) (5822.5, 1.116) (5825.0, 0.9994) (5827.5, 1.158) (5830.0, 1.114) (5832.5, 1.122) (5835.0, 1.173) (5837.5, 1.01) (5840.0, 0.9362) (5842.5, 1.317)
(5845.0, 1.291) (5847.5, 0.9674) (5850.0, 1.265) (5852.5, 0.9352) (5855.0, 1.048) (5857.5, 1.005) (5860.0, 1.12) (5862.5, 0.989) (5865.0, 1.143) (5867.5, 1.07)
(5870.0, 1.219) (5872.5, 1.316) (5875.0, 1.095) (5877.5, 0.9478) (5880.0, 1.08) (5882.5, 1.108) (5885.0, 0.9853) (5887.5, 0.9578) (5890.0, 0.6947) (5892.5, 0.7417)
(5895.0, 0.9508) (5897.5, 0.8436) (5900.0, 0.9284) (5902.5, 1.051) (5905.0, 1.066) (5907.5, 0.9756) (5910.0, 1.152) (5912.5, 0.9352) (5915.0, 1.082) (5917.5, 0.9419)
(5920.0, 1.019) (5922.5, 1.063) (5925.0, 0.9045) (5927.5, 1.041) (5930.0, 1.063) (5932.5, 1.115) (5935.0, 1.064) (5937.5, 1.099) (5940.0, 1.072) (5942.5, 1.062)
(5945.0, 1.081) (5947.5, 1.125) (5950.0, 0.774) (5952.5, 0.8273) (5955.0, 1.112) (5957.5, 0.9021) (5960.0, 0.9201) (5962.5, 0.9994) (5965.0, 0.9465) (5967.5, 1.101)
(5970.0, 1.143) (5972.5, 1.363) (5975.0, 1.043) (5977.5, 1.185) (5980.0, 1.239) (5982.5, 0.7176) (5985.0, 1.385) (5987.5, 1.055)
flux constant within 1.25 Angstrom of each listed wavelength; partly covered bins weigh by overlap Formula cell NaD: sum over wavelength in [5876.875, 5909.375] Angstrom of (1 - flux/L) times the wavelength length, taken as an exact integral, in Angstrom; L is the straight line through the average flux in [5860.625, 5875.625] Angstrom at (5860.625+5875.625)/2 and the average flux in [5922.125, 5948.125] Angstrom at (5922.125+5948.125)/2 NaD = 4.6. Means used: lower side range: 1.14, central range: 0.952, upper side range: 1.06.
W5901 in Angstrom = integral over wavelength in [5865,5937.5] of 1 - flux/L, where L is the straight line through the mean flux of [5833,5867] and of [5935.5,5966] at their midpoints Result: 1.7 Angstrom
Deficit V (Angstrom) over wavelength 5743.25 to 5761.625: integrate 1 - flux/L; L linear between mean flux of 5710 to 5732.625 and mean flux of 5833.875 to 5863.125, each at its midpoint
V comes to -2.1 Angstrom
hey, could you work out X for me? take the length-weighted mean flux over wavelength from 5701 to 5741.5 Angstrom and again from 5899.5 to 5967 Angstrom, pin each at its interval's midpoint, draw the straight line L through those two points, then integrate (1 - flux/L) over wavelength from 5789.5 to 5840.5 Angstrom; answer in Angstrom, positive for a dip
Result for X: -4.8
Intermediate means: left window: 0.995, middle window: 1.1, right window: 1.01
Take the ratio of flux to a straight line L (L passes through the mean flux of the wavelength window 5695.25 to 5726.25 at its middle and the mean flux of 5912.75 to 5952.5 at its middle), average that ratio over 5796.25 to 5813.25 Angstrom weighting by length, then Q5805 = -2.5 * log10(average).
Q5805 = -0.097 mag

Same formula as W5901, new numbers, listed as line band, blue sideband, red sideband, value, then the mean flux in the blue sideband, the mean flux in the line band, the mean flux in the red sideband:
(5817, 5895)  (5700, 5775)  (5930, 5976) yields -1.8 Angstrom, 1.07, 1.08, 1.04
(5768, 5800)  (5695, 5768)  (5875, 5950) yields 0.6 Angstrom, 1.06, 1.02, 1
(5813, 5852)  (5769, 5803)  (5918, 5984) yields -4.0 Angstrom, 1.03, 1.14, 1.04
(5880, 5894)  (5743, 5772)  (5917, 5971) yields 1.9 Angstrom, 1.16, 0.915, 1.02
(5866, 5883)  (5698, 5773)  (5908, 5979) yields -1.1 Angstrom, 1.07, 1.12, 1.04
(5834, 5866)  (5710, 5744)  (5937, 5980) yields -1.9 Angstrom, 1.01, 1.09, 1.05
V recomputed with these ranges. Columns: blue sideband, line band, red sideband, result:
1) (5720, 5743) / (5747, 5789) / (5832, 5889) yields -1.1 Angstrom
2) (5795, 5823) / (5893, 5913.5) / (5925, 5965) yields 1.3 Angstrom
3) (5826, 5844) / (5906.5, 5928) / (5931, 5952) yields 1.0 Angstrom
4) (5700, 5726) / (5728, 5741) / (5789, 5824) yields -0.6 Angstrom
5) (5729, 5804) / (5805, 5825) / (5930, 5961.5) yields -0.8 Angstrom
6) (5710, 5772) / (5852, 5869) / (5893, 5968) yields -0.4 Angstrom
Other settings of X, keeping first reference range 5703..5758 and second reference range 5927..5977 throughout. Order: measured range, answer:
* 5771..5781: 0.05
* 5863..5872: -0.99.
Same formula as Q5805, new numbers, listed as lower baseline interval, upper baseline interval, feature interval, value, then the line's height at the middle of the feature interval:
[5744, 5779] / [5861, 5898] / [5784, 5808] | 0.026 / 1.09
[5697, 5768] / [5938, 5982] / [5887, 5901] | 0.235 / 1.05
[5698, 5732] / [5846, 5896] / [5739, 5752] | -0.096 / 1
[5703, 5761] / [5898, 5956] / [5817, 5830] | -0.138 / 1.03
